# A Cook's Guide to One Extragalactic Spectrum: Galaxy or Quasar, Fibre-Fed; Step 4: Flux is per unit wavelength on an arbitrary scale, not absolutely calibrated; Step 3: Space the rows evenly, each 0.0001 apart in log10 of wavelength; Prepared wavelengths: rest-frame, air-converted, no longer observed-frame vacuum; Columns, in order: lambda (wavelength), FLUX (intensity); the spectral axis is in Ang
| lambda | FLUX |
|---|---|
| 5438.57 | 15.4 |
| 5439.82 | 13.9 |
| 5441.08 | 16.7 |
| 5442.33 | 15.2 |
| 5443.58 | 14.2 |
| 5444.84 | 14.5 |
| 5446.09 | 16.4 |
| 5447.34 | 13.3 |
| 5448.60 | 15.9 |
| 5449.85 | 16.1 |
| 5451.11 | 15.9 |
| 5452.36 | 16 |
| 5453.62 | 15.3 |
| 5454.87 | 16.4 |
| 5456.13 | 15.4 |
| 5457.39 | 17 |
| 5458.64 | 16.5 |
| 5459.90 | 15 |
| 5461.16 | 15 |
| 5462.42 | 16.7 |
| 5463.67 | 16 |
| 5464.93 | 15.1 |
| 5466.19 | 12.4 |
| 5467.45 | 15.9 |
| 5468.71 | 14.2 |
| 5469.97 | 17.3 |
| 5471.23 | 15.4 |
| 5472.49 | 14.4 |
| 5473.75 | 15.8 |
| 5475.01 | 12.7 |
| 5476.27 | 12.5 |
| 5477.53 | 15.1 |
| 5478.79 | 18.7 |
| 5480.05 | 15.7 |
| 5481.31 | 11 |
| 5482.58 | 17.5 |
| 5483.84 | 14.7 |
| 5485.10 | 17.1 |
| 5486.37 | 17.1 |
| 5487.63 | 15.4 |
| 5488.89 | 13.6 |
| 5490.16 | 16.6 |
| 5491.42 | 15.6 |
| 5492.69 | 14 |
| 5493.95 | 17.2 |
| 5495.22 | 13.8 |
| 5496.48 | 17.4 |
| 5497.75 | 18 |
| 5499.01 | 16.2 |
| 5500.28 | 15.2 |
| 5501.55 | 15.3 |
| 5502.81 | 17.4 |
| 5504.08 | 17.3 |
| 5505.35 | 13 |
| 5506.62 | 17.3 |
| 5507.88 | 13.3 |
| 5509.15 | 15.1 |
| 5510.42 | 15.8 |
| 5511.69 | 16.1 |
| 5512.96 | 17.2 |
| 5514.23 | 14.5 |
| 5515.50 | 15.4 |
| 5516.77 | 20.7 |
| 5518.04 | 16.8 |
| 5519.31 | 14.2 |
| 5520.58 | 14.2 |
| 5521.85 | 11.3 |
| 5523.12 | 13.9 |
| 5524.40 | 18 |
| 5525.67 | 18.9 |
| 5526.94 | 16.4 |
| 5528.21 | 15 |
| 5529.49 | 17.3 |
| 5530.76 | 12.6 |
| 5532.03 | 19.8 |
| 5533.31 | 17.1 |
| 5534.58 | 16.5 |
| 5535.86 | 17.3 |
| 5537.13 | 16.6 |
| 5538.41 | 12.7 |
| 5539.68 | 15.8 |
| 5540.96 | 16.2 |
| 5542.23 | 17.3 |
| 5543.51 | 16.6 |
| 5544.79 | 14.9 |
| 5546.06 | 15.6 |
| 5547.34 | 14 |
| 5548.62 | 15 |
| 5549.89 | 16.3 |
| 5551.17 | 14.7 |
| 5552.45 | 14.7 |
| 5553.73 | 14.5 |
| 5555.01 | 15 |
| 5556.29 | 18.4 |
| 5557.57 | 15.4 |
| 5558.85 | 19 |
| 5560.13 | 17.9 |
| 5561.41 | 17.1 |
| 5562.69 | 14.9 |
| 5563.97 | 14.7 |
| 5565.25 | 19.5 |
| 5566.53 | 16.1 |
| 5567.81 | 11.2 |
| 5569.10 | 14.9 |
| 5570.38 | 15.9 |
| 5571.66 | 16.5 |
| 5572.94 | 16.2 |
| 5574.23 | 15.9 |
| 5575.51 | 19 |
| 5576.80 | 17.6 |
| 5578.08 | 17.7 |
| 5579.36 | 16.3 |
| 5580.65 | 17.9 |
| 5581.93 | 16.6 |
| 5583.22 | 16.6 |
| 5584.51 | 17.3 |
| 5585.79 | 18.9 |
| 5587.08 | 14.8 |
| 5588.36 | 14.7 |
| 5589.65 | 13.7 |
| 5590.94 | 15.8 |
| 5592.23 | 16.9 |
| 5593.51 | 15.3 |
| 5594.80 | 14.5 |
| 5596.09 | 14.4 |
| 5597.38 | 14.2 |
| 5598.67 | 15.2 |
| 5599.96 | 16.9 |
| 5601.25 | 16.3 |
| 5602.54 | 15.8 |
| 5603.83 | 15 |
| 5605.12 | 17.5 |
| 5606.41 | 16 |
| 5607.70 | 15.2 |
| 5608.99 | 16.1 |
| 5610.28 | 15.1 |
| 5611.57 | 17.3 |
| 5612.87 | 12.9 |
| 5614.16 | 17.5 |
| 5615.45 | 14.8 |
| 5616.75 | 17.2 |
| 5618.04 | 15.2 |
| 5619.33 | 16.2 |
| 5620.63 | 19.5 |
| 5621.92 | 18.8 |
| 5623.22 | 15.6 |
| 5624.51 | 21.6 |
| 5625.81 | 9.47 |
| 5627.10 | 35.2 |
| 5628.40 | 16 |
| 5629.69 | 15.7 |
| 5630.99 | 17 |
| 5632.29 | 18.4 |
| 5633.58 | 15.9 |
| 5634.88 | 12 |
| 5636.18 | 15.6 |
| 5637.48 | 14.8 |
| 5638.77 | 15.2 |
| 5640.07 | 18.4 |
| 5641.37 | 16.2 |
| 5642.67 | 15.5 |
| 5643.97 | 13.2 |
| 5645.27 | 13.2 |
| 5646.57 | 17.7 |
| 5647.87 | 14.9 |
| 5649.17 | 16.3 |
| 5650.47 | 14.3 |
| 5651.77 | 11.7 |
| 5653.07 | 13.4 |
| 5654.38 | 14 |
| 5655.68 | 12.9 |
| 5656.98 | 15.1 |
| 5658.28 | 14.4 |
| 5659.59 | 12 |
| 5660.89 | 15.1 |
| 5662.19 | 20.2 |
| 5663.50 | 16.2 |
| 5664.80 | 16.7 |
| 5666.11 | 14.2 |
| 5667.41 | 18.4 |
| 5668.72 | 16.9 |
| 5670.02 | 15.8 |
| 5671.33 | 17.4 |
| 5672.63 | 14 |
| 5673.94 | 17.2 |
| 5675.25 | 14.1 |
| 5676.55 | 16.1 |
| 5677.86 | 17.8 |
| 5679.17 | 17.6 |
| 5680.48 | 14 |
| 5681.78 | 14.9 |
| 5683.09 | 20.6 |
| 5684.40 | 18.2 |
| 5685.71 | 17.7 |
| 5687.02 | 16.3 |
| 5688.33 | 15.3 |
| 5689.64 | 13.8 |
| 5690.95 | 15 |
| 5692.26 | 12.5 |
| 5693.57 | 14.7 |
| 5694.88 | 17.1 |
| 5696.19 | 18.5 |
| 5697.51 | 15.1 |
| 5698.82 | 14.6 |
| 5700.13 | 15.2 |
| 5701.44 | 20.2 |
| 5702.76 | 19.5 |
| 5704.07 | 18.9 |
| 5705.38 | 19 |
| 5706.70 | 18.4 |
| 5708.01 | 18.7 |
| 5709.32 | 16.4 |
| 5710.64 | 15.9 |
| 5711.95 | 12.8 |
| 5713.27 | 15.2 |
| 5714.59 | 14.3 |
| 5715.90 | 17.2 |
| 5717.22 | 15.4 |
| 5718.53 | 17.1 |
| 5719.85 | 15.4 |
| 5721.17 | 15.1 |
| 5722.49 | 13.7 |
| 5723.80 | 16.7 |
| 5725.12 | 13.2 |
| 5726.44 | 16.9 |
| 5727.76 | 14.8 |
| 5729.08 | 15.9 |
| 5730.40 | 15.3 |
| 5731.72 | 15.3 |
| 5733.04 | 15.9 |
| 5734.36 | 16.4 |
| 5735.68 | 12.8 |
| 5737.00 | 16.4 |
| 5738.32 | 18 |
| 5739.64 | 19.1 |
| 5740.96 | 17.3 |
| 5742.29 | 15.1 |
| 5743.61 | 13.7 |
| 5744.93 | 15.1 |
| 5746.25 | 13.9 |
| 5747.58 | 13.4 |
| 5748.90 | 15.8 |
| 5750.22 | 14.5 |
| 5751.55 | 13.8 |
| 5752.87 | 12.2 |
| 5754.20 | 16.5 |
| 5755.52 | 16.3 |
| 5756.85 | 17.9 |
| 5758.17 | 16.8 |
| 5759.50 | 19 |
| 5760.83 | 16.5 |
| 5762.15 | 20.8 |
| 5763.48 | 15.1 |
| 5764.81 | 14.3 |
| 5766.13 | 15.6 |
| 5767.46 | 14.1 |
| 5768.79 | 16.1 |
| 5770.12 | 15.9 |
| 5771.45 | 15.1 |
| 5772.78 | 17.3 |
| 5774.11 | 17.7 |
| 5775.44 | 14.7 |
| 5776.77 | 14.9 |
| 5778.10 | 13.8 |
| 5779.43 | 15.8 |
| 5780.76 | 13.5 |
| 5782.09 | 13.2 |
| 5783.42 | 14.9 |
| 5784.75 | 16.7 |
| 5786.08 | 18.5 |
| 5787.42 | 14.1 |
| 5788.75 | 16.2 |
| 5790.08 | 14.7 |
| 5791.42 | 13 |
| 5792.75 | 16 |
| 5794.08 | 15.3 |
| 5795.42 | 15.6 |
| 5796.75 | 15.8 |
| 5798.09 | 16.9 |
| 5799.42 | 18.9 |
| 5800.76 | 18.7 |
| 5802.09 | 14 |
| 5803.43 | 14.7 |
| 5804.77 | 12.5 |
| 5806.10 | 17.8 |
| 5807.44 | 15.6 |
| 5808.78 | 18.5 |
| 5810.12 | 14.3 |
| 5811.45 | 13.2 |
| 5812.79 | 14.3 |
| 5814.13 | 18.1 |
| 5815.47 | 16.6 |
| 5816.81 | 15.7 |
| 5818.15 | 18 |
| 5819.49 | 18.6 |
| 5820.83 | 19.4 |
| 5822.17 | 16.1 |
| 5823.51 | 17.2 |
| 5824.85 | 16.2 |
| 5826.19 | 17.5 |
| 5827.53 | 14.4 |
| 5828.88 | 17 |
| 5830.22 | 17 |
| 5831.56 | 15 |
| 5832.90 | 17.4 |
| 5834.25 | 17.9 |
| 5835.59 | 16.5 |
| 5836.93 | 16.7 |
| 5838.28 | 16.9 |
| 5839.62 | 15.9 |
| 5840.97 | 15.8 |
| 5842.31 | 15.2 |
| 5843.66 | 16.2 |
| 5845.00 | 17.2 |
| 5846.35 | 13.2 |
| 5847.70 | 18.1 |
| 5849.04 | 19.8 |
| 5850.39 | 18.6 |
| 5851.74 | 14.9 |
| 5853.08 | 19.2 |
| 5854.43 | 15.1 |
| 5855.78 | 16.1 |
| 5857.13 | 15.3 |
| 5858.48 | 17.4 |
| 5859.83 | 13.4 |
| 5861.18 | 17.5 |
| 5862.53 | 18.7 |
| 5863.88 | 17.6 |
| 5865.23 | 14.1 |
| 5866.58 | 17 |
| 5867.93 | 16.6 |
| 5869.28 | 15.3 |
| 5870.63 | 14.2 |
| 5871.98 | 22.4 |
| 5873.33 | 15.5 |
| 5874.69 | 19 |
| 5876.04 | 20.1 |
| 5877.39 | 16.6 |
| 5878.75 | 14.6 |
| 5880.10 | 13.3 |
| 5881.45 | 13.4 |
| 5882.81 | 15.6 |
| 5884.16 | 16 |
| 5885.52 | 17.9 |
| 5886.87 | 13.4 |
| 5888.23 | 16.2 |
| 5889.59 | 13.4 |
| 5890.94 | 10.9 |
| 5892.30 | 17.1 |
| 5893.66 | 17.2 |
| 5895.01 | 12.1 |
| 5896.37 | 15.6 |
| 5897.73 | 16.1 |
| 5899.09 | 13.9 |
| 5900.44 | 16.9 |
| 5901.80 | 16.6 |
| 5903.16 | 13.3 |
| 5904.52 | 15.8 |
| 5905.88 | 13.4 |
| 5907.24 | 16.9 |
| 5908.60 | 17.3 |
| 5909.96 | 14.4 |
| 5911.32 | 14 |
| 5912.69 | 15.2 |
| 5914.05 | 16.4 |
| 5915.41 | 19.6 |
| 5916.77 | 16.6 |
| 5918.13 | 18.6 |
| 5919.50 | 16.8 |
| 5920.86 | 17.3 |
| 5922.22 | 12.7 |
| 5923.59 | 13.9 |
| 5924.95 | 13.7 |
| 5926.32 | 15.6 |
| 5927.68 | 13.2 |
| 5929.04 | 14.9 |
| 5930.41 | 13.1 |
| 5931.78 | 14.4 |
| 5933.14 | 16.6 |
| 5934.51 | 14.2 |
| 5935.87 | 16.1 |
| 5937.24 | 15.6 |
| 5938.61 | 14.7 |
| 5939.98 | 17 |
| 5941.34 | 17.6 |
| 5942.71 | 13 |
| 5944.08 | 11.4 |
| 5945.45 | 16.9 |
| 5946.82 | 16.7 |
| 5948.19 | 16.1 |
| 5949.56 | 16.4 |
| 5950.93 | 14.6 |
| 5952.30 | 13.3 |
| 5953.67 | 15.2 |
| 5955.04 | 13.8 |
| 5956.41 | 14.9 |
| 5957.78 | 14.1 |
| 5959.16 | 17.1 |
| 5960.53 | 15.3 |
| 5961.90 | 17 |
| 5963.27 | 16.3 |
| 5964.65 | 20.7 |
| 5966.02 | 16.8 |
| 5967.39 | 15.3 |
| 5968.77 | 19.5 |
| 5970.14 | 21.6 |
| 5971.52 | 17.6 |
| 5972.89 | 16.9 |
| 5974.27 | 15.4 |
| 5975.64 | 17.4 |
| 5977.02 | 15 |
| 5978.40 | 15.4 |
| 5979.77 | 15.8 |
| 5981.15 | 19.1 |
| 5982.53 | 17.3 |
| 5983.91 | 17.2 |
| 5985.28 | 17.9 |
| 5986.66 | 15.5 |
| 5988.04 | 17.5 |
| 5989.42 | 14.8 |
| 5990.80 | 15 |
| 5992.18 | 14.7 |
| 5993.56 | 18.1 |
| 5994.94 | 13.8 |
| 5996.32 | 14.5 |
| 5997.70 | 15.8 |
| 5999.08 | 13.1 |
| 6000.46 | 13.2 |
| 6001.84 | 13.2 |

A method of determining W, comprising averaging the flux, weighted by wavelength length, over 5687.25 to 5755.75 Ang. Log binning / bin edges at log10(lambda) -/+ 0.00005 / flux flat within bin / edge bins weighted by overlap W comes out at 15.8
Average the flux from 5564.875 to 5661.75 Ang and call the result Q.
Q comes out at 16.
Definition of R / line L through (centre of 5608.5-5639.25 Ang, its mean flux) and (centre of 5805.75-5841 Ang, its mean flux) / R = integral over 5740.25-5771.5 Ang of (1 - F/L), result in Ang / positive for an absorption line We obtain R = 1.92 Ang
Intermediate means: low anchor 16.8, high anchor 16.6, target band 15.6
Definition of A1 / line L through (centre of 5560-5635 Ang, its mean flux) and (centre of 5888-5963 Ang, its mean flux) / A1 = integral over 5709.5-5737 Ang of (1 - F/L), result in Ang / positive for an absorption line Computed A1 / 1.2 Ang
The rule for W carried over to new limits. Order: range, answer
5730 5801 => 15.7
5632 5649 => 15.4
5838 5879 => 16.7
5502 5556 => 15.8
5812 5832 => 16.7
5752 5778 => 16.1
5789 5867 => 16.3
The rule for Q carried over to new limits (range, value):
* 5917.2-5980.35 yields 15.8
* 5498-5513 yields 15.8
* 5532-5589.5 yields 16.2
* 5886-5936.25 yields 15.2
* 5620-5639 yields 17.4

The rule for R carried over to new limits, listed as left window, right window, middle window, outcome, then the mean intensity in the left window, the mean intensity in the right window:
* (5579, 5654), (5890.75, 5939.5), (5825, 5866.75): -2.7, 16.1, 15.3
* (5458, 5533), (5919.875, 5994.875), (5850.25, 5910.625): -0.2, 15.6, 15.9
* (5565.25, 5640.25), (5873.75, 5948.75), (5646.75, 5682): 1.6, 16.4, 15.4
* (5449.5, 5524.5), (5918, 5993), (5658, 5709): -2.6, 15.5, 15.9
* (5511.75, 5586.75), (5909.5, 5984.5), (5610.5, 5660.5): 0.7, 16.2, 15.9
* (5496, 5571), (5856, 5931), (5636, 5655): 1.1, 15.9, 15.7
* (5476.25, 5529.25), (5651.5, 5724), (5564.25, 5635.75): -2.4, 15.8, 16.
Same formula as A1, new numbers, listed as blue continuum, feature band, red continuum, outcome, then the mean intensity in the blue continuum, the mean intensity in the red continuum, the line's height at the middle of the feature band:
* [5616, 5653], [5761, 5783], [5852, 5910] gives 0.8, 16.4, 15.9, 16.1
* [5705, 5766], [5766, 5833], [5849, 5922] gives 0.1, 15.8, 16.1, 15.9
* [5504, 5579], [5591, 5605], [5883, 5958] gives 0.3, 16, 15.3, 15.9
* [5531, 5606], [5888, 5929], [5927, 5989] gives 1.8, 16.1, 16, 16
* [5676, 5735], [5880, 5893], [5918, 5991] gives 1.0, 16.2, 15.9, 16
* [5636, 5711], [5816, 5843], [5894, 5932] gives -2.0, 16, 15.3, 15.6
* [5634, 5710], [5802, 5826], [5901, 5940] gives -0.9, 15.9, 15.4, 15.6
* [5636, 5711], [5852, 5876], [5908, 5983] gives -1.3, 16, 15.9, 15.9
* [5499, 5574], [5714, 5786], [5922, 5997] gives 1.0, 15.9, 15.8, 15.8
